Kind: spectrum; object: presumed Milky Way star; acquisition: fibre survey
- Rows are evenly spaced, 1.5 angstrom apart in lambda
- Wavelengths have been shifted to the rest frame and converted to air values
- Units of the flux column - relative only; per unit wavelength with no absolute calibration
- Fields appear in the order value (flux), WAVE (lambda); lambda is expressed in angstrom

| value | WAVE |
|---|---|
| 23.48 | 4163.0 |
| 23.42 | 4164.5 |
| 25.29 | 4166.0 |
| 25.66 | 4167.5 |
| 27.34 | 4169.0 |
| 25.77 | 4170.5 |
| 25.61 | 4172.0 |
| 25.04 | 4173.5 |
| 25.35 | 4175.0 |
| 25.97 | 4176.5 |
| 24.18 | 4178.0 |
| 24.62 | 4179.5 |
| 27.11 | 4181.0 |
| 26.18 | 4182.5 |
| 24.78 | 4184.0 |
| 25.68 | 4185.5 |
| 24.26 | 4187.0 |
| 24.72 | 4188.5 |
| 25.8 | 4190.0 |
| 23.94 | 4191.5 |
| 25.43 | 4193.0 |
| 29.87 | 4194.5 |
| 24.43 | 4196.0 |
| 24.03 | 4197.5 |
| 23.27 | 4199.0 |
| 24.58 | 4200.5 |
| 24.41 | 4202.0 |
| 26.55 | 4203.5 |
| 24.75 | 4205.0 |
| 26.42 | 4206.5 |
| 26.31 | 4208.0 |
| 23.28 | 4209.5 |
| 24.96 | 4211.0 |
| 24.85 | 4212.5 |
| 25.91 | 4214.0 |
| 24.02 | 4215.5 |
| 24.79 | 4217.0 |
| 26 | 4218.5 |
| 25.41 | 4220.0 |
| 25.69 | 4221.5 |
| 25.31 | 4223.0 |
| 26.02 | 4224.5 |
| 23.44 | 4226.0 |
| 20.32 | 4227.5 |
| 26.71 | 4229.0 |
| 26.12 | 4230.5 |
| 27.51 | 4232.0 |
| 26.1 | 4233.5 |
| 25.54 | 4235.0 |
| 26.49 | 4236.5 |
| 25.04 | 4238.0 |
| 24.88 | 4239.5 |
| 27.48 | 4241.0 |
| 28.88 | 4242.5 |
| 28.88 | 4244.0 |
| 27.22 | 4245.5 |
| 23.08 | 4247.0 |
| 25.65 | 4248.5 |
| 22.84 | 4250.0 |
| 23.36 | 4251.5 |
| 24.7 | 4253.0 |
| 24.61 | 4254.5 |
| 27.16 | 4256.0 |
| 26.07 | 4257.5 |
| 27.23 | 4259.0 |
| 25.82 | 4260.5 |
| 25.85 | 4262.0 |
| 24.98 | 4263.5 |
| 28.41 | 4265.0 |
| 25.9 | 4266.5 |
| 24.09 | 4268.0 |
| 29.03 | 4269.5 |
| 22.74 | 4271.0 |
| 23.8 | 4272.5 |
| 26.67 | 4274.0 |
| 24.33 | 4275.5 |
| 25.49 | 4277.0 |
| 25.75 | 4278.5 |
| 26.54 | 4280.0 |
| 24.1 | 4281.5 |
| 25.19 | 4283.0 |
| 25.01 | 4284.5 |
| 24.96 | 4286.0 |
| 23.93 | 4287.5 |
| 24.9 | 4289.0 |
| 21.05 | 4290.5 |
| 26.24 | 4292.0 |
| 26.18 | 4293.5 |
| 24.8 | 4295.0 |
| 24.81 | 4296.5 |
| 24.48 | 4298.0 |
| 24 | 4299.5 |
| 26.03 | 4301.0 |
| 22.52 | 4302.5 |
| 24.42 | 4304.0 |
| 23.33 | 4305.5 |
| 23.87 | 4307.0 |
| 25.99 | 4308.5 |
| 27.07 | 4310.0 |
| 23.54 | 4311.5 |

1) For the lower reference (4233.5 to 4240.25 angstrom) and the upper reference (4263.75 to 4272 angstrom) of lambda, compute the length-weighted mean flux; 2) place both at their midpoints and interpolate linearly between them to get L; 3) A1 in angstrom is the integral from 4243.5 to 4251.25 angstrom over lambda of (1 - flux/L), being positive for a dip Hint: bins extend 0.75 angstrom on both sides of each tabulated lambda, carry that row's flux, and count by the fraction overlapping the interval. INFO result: 0.1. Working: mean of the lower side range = 25.6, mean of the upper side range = 25.9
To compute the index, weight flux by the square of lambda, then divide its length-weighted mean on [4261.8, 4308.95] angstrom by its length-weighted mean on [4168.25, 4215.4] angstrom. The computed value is 1.03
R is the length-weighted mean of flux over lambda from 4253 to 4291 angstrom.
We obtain 25.4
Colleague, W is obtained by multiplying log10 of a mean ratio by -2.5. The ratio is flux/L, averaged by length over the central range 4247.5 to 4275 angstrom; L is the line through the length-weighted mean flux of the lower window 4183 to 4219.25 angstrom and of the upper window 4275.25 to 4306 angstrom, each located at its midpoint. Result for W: -0.027 mag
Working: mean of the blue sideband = 25.1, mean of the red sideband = 24.7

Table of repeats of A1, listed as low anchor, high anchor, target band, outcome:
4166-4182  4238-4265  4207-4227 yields 0.6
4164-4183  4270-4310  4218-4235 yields -0.1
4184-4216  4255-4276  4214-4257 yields 0.1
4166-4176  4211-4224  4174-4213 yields 0.4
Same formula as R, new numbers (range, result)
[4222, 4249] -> 25.8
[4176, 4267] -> 25.5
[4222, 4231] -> 24.6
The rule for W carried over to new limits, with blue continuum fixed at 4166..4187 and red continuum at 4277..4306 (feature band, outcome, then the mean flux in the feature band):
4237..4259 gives -0.032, 25.8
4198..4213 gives 0.018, 24.9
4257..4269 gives -0.051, 26.1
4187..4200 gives 0.014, 25.1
